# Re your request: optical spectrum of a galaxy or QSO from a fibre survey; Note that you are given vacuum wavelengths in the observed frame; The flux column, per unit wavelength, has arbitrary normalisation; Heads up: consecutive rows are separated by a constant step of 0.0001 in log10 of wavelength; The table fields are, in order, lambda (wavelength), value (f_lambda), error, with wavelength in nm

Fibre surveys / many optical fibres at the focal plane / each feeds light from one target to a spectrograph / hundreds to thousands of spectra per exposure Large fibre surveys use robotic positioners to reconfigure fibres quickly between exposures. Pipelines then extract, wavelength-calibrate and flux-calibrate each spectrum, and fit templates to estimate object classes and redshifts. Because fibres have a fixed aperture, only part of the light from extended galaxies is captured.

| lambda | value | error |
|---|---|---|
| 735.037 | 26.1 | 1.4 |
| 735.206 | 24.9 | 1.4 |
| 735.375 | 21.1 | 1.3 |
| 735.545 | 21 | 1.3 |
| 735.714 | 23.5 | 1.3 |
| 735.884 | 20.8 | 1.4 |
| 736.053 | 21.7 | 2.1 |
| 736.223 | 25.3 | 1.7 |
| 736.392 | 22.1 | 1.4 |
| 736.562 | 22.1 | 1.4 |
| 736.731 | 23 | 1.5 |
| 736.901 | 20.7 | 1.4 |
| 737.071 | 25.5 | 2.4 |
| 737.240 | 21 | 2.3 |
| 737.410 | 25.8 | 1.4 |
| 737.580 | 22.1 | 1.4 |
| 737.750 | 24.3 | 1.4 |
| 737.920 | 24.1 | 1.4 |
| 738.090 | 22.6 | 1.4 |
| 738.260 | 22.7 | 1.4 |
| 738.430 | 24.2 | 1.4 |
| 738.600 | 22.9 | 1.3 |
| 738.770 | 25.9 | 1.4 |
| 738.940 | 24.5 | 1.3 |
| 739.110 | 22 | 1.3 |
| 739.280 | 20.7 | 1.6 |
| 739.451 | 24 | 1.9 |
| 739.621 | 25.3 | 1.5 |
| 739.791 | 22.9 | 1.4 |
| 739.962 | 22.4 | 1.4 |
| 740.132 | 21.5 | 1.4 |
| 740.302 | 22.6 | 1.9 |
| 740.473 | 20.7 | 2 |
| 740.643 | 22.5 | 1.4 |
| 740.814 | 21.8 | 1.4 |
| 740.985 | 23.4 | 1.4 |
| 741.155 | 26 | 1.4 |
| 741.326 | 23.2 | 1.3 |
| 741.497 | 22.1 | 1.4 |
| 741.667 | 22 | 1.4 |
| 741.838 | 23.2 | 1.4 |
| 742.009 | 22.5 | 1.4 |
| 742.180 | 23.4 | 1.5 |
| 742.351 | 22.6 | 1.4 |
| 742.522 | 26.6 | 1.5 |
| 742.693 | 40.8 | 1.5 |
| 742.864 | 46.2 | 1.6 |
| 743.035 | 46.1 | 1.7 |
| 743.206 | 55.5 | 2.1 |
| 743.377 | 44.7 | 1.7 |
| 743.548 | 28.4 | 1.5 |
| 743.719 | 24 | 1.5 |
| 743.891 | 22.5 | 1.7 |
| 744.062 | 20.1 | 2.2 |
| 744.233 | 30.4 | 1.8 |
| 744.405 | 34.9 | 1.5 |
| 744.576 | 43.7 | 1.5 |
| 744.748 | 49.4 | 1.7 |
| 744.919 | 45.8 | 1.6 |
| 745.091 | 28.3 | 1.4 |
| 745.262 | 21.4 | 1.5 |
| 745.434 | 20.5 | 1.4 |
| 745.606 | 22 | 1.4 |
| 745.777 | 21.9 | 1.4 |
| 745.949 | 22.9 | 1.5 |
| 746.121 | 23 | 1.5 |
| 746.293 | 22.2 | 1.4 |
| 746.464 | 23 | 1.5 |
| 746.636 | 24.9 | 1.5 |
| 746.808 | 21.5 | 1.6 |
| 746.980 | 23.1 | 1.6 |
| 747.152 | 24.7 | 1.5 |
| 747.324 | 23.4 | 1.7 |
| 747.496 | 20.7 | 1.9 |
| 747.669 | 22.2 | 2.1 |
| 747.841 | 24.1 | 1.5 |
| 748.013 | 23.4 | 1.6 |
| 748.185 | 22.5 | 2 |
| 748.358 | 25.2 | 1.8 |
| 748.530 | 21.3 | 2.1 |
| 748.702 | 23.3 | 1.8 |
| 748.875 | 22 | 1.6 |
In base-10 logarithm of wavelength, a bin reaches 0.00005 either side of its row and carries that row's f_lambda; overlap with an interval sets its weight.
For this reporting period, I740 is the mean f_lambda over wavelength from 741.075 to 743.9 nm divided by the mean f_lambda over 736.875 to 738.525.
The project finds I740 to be 1.32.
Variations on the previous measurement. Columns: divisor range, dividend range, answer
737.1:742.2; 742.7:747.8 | 1.28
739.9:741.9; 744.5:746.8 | 1.24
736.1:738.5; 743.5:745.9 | 1.27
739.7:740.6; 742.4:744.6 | 1.60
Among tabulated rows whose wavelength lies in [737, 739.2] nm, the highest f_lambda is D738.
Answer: 25.9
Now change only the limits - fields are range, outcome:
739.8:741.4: 26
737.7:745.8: 55.5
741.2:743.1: 46.2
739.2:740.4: 25.3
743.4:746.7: 49.4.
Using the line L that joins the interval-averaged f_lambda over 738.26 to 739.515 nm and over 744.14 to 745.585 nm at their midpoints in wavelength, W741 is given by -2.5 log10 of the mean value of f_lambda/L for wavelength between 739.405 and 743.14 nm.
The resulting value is 0.061 mag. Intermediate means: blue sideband 23.4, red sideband 33.7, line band 26.2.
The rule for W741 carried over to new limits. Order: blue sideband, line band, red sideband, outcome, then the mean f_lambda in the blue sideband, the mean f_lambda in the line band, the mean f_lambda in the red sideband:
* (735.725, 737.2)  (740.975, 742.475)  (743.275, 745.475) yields 0.24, 22.6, 23.2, 32.3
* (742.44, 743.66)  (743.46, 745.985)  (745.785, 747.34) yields 0.11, 40.9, 29.2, 23.1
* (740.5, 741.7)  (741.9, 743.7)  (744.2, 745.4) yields -0.20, 22.9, 35.1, 35.8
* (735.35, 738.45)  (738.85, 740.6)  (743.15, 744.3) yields 0.17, 22.8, 22.7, 31.7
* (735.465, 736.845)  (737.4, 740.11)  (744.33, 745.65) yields 0.10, 22.4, 23.4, 33.6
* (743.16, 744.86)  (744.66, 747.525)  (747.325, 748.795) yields 0.12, 35.1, 25.9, 22.9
